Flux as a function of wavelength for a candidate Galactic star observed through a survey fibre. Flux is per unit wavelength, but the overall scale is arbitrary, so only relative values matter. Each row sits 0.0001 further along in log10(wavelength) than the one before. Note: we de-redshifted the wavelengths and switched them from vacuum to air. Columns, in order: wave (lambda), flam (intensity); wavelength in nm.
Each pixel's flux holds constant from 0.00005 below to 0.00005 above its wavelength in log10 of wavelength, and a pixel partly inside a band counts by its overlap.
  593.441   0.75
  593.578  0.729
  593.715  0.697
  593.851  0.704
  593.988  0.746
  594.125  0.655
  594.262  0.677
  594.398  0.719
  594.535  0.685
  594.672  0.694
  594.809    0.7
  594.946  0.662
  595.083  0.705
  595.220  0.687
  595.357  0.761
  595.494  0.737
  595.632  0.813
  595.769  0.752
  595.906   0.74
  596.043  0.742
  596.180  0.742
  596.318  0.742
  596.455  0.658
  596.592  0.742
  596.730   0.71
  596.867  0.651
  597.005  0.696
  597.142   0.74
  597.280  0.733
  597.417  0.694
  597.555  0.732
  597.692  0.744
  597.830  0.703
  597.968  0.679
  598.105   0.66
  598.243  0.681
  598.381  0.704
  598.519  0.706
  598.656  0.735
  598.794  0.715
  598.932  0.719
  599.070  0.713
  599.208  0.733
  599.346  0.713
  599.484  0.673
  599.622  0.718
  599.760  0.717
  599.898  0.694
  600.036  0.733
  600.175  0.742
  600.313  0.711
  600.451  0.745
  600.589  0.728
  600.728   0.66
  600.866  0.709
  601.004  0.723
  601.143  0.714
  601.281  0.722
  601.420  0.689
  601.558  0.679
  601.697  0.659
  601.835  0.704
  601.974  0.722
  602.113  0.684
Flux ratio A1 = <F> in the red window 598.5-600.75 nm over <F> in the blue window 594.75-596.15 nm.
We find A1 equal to 0.98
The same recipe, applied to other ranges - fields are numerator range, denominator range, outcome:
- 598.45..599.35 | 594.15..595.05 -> 1.05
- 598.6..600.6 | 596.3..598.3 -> 1.02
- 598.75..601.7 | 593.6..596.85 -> 0.99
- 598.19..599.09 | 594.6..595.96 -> 0.98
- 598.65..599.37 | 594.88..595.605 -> 1.01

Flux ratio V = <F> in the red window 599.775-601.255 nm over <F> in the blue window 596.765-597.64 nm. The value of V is 1.0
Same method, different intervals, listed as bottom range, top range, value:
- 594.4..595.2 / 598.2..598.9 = 1.03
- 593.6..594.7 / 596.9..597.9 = 1.03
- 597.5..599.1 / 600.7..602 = 0.99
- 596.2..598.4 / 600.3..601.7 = 1.00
